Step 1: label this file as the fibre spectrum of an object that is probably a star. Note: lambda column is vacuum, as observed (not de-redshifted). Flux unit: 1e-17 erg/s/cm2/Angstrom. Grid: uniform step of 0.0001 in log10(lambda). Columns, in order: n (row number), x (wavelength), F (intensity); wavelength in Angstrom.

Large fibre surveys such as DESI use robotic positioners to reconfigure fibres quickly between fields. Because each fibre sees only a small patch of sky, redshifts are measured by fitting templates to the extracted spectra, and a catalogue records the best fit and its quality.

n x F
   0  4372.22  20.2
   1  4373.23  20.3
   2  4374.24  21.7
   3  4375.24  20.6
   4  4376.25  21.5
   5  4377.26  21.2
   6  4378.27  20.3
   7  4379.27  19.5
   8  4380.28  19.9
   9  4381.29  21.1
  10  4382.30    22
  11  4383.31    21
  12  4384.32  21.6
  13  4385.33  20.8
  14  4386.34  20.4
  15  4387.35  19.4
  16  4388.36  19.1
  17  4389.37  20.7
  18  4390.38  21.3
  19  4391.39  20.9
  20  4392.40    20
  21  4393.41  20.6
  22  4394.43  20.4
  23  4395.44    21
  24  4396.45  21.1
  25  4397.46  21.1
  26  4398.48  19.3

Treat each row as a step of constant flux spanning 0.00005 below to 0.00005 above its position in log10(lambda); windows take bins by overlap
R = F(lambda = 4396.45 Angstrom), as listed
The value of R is 21.1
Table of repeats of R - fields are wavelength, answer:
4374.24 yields 21.7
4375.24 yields 20.6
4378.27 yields 20.3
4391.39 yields 20.9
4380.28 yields 19.9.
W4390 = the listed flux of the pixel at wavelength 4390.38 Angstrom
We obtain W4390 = 21.3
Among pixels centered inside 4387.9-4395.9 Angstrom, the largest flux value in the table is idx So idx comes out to 21.3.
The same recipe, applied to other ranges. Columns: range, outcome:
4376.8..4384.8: 22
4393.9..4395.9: 21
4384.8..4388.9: 20.8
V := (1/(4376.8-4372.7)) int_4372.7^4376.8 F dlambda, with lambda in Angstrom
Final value 21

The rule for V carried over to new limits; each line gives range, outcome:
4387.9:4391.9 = 20.5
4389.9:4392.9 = 20.7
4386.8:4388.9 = 19.3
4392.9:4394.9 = 20.4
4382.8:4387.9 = 20.6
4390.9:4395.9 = 20.6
